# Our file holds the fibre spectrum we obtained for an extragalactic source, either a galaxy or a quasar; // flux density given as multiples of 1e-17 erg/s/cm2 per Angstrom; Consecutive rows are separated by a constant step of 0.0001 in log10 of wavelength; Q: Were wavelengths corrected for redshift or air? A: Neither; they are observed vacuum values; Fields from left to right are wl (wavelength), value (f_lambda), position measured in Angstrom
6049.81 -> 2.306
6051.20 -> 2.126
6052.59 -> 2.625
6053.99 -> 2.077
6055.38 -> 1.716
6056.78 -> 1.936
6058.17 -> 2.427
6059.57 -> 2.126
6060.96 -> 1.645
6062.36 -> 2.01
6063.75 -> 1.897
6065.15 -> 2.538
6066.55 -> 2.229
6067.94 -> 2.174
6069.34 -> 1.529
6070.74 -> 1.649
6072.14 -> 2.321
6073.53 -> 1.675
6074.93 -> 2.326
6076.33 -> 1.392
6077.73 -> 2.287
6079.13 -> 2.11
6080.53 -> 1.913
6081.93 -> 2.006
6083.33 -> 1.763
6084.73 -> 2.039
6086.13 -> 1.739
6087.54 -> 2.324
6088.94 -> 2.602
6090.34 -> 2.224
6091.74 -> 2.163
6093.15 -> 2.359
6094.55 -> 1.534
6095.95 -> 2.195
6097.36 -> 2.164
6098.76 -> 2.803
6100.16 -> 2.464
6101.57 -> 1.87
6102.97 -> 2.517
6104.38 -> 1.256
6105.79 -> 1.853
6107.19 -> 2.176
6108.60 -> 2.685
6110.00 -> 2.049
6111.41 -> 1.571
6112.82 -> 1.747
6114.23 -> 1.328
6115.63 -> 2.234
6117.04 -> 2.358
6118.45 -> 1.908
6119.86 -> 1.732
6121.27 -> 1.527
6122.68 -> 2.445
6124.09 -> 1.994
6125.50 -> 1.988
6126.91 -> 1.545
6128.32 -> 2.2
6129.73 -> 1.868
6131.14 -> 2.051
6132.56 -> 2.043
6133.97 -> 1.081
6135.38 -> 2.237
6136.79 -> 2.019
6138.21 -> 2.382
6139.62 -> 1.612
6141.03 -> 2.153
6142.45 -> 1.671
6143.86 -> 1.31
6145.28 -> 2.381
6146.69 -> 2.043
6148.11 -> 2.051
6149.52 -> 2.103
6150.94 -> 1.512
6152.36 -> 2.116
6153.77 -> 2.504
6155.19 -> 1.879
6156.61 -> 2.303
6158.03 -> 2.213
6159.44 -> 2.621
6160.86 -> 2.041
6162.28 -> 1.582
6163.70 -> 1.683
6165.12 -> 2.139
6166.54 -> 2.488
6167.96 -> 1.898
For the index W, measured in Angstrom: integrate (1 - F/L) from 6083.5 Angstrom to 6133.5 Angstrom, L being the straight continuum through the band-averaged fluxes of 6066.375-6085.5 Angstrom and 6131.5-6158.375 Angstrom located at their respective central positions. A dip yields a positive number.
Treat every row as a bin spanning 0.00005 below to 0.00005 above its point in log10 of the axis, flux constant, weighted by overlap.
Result -1.9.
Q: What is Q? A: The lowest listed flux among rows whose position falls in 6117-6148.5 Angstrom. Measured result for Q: 1.081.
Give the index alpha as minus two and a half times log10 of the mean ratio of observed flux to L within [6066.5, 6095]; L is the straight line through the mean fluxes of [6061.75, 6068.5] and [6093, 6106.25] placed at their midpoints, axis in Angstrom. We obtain 0.06 mag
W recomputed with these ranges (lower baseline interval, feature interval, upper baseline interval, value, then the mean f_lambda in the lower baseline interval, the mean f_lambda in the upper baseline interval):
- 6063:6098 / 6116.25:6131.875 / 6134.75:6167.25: 0.6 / 2.05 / 2.04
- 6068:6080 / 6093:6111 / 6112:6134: -2.1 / 1.92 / 1.9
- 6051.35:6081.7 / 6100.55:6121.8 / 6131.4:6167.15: 0.9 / 2.03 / 2.01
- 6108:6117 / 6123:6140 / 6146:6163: 0.7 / 1.96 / 2.08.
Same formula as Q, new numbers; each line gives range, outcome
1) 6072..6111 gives 1.256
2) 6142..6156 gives 1.31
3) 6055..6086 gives 1.392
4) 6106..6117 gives 1.328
